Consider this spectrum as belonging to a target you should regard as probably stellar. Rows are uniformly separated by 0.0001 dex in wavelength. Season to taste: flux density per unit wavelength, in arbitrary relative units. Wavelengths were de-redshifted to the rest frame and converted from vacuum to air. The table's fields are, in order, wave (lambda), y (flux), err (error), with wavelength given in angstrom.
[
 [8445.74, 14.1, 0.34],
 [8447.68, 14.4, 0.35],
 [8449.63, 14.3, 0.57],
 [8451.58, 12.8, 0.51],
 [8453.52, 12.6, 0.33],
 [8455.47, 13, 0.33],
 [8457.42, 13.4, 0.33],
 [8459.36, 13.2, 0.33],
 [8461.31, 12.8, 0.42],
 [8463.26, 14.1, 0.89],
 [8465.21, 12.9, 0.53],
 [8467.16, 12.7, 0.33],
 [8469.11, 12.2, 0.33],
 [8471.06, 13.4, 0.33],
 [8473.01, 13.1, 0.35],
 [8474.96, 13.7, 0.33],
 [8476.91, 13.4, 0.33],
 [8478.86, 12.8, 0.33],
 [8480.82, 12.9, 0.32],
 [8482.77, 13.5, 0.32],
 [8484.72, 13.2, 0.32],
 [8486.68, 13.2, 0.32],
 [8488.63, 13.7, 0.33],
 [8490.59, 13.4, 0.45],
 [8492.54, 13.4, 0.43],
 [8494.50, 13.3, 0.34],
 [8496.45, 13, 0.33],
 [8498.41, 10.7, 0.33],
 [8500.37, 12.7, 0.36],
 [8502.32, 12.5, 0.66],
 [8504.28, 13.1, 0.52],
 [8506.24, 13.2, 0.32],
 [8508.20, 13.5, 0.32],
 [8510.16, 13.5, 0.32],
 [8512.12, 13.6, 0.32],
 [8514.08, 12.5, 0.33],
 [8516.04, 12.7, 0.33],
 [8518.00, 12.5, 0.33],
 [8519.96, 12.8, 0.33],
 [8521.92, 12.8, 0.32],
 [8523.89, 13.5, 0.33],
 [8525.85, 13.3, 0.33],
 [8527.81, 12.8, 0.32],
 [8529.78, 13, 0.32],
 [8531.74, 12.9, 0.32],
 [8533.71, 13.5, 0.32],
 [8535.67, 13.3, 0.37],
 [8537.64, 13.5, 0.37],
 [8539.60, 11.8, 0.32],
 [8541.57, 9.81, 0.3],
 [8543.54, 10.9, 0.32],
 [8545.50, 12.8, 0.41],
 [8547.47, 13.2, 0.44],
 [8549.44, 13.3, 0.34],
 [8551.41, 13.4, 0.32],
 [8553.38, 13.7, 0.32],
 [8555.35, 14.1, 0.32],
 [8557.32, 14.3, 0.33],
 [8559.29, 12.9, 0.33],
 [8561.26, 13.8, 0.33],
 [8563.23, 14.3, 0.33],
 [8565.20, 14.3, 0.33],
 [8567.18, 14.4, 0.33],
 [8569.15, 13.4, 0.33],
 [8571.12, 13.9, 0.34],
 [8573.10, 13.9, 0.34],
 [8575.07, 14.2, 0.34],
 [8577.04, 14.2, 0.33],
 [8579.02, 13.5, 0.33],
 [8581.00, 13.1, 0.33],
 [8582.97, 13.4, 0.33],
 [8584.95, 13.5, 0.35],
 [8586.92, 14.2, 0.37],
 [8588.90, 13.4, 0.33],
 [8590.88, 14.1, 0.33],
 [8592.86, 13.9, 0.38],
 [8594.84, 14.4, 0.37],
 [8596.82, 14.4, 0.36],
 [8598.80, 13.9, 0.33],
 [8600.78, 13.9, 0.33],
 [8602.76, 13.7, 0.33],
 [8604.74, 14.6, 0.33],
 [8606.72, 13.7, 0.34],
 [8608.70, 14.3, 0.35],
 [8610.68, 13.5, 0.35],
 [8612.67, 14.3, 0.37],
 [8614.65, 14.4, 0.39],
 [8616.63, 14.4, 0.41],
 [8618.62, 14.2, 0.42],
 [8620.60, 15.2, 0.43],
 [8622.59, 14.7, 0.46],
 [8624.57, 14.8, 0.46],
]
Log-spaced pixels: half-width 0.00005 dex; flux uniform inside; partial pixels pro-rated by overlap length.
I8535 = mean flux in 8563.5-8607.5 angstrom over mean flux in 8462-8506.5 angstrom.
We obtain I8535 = 1.1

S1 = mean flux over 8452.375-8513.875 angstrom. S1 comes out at 13.1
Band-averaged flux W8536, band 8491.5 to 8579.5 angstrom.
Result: 13.1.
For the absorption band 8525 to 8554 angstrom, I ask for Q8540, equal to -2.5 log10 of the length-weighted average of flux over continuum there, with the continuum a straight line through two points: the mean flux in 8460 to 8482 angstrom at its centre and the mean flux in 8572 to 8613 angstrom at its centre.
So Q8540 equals 0.07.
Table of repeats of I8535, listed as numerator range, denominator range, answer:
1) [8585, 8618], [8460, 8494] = 1.06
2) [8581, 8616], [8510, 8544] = 1.10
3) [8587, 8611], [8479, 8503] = 1.08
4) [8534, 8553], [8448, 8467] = 0.95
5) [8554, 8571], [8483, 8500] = 1.07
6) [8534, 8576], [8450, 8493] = 1.01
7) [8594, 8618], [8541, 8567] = 1.07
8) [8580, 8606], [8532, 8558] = 1.08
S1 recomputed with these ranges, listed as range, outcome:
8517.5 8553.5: 12.8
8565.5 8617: 13.9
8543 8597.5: 13.7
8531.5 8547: 12.3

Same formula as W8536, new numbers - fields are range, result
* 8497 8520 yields 12.8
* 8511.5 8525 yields 12.9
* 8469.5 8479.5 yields 13.2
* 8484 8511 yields 13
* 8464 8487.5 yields 13.1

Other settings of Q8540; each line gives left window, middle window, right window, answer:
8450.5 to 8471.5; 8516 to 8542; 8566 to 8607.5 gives 0.06 mag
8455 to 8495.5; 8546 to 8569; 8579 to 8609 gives -0.01 mag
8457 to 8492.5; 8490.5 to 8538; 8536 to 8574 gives 0.02 mag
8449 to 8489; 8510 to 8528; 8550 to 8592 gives 0.04 mag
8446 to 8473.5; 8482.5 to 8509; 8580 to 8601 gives 0.03 mag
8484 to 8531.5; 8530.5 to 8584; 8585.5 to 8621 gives 0.02 mag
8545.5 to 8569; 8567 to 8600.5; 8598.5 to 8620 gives 0.01 mag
